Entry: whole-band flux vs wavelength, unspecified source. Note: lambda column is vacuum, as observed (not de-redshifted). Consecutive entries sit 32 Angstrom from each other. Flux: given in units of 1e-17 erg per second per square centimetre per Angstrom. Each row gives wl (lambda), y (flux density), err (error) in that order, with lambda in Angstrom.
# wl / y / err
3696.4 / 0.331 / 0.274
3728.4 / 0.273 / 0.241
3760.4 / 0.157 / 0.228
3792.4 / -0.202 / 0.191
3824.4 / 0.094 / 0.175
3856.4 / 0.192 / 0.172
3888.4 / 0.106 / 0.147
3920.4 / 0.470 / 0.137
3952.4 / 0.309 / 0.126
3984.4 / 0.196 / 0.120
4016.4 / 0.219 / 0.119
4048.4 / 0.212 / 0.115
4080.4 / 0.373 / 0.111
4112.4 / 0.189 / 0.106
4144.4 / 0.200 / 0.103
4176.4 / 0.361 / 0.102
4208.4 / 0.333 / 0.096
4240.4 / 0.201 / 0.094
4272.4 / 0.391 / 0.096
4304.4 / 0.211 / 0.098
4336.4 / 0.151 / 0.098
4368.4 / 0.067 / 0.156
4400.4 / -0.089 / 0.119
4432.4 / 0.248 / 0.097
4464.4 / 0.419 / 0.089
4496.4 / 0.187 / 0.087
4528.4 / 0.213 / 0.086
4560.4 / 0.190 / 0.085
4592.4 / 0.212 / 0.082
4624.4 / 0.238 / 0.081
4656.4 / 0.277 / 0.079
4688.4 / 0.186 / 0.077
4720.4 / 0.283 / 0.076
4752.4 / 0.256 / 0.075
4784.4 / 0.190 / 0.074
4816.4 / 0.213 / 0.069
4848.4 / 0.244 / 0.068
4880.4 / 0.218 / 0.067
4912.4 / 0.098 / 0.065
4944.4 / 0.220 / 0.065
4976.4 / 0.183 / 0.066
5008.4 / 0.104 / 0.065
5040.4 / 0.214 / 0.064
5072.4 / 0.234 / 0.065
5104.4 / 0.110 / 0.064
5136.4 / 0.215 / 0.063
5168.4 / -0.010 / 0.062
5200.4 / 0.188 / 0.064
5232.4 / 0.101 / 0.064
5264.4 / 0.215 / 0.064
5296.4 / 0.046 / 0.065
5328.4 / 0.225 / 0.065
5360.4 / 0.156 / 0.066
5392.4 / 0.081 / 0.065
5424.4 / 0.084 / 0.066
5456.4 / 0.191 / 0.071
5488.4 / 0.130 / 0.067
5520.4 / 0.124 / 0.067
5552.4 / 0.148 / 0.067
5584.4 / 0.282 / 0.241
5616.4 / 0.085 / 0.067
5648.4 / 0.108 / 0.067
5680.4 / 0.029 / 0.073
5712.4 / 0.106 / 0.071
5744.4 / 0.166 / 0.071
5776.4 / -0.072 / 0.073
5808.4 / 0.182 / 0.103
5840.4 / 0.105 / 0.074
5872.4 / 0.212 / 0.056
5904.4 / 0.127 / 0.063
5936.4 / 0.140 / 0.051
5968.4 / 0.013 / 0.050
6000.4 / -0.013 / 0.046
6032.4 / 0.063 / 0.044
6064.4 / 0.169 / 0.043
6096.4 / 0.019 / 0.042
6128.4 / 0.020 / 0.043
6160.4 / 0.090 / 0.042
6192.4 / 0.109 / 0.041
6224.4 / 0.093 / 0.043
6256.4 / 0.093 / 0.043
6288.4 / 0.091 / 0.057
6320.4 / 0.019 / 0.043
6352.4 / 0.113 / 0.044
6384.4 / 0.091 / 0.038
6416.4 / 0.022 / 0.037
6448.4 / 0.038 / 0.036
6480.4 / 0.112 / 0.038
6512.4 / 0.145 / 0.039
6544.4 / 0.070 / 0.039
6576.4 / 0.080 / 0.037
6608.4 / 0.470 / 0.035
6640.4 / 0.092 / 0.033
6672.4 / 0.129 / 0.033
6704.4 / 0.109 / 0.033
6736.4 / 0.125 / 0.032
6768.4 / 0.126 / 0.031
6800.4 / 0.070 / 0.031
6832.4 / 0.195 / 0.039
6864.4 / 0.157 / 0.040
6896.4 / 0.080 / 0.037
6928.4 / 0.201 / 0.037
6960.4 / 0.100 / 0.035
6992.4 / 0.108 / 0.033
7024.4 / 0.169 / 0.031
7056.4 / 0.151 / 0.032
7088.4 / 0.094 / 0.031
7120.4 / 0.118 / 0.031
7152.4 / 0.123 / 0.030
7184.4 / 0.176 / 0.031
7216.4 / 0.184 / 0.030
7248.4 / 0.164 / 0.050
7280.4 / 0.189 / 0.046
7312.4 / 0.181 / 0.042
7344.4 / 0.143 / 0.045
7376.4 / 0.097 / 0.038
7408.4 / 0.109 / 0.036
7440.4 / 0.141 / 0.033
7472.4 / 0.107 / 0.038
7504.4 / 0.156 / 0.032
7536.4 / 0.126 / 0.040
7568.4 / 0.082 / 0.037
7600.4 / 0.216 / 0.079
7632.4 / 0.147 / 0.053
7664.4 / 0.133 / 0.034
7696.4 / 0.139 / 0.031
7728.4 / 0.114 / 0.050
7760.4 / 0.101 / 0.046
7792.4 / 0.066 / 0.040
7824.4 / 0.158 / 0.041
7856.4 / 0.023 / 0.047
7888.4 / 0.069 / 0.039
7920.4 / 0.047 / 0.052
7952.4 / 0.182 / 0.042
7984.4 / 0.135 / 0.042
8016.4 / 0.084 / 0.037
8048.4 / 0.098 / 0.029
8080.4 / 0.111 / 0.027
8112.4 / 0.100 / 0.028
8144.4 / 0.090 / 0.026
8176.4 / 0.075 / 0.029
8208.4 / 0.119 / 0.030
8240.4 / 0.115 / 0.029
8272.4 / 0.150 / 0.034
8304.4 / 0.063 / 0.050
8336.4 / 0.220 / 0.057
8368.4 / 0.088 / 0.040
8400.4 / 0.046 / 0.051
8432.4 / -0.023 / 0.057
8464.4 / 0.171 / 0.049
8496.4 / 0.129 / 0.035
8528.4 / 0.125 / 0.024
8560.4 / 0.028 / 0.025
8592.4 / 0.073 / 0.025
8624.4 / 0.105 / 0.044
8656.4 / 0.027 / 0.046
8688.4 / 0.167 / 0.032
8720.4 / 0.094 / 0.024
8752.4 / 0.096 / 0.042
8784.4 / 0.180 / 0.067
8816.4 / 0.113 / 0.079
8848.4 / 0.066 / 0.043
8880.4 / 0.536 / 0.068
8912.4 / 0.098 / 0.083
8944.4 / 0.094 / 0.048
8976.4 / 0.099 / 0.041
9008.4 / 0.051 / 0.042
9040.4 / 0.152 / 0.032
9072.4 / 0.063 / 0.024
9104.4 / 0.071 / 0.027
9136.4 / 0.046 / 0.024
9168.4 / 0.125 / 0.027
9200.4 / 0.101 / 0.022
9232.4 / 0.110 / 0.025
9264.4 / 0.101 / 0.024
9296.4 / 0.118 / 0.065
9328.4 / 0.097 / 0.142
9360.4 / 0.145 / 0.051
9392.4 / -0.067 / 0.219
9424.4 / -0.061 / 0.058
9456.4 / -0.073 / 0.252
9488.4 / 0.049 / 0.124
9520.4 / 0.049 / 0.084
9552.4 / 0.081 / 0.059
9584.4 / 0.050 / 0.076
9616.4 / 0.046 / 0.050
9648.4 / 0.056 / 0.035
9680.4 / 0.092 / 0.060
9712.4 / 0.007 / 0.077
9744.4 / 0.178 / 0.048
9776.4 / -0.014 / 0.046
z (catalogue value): 0.77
